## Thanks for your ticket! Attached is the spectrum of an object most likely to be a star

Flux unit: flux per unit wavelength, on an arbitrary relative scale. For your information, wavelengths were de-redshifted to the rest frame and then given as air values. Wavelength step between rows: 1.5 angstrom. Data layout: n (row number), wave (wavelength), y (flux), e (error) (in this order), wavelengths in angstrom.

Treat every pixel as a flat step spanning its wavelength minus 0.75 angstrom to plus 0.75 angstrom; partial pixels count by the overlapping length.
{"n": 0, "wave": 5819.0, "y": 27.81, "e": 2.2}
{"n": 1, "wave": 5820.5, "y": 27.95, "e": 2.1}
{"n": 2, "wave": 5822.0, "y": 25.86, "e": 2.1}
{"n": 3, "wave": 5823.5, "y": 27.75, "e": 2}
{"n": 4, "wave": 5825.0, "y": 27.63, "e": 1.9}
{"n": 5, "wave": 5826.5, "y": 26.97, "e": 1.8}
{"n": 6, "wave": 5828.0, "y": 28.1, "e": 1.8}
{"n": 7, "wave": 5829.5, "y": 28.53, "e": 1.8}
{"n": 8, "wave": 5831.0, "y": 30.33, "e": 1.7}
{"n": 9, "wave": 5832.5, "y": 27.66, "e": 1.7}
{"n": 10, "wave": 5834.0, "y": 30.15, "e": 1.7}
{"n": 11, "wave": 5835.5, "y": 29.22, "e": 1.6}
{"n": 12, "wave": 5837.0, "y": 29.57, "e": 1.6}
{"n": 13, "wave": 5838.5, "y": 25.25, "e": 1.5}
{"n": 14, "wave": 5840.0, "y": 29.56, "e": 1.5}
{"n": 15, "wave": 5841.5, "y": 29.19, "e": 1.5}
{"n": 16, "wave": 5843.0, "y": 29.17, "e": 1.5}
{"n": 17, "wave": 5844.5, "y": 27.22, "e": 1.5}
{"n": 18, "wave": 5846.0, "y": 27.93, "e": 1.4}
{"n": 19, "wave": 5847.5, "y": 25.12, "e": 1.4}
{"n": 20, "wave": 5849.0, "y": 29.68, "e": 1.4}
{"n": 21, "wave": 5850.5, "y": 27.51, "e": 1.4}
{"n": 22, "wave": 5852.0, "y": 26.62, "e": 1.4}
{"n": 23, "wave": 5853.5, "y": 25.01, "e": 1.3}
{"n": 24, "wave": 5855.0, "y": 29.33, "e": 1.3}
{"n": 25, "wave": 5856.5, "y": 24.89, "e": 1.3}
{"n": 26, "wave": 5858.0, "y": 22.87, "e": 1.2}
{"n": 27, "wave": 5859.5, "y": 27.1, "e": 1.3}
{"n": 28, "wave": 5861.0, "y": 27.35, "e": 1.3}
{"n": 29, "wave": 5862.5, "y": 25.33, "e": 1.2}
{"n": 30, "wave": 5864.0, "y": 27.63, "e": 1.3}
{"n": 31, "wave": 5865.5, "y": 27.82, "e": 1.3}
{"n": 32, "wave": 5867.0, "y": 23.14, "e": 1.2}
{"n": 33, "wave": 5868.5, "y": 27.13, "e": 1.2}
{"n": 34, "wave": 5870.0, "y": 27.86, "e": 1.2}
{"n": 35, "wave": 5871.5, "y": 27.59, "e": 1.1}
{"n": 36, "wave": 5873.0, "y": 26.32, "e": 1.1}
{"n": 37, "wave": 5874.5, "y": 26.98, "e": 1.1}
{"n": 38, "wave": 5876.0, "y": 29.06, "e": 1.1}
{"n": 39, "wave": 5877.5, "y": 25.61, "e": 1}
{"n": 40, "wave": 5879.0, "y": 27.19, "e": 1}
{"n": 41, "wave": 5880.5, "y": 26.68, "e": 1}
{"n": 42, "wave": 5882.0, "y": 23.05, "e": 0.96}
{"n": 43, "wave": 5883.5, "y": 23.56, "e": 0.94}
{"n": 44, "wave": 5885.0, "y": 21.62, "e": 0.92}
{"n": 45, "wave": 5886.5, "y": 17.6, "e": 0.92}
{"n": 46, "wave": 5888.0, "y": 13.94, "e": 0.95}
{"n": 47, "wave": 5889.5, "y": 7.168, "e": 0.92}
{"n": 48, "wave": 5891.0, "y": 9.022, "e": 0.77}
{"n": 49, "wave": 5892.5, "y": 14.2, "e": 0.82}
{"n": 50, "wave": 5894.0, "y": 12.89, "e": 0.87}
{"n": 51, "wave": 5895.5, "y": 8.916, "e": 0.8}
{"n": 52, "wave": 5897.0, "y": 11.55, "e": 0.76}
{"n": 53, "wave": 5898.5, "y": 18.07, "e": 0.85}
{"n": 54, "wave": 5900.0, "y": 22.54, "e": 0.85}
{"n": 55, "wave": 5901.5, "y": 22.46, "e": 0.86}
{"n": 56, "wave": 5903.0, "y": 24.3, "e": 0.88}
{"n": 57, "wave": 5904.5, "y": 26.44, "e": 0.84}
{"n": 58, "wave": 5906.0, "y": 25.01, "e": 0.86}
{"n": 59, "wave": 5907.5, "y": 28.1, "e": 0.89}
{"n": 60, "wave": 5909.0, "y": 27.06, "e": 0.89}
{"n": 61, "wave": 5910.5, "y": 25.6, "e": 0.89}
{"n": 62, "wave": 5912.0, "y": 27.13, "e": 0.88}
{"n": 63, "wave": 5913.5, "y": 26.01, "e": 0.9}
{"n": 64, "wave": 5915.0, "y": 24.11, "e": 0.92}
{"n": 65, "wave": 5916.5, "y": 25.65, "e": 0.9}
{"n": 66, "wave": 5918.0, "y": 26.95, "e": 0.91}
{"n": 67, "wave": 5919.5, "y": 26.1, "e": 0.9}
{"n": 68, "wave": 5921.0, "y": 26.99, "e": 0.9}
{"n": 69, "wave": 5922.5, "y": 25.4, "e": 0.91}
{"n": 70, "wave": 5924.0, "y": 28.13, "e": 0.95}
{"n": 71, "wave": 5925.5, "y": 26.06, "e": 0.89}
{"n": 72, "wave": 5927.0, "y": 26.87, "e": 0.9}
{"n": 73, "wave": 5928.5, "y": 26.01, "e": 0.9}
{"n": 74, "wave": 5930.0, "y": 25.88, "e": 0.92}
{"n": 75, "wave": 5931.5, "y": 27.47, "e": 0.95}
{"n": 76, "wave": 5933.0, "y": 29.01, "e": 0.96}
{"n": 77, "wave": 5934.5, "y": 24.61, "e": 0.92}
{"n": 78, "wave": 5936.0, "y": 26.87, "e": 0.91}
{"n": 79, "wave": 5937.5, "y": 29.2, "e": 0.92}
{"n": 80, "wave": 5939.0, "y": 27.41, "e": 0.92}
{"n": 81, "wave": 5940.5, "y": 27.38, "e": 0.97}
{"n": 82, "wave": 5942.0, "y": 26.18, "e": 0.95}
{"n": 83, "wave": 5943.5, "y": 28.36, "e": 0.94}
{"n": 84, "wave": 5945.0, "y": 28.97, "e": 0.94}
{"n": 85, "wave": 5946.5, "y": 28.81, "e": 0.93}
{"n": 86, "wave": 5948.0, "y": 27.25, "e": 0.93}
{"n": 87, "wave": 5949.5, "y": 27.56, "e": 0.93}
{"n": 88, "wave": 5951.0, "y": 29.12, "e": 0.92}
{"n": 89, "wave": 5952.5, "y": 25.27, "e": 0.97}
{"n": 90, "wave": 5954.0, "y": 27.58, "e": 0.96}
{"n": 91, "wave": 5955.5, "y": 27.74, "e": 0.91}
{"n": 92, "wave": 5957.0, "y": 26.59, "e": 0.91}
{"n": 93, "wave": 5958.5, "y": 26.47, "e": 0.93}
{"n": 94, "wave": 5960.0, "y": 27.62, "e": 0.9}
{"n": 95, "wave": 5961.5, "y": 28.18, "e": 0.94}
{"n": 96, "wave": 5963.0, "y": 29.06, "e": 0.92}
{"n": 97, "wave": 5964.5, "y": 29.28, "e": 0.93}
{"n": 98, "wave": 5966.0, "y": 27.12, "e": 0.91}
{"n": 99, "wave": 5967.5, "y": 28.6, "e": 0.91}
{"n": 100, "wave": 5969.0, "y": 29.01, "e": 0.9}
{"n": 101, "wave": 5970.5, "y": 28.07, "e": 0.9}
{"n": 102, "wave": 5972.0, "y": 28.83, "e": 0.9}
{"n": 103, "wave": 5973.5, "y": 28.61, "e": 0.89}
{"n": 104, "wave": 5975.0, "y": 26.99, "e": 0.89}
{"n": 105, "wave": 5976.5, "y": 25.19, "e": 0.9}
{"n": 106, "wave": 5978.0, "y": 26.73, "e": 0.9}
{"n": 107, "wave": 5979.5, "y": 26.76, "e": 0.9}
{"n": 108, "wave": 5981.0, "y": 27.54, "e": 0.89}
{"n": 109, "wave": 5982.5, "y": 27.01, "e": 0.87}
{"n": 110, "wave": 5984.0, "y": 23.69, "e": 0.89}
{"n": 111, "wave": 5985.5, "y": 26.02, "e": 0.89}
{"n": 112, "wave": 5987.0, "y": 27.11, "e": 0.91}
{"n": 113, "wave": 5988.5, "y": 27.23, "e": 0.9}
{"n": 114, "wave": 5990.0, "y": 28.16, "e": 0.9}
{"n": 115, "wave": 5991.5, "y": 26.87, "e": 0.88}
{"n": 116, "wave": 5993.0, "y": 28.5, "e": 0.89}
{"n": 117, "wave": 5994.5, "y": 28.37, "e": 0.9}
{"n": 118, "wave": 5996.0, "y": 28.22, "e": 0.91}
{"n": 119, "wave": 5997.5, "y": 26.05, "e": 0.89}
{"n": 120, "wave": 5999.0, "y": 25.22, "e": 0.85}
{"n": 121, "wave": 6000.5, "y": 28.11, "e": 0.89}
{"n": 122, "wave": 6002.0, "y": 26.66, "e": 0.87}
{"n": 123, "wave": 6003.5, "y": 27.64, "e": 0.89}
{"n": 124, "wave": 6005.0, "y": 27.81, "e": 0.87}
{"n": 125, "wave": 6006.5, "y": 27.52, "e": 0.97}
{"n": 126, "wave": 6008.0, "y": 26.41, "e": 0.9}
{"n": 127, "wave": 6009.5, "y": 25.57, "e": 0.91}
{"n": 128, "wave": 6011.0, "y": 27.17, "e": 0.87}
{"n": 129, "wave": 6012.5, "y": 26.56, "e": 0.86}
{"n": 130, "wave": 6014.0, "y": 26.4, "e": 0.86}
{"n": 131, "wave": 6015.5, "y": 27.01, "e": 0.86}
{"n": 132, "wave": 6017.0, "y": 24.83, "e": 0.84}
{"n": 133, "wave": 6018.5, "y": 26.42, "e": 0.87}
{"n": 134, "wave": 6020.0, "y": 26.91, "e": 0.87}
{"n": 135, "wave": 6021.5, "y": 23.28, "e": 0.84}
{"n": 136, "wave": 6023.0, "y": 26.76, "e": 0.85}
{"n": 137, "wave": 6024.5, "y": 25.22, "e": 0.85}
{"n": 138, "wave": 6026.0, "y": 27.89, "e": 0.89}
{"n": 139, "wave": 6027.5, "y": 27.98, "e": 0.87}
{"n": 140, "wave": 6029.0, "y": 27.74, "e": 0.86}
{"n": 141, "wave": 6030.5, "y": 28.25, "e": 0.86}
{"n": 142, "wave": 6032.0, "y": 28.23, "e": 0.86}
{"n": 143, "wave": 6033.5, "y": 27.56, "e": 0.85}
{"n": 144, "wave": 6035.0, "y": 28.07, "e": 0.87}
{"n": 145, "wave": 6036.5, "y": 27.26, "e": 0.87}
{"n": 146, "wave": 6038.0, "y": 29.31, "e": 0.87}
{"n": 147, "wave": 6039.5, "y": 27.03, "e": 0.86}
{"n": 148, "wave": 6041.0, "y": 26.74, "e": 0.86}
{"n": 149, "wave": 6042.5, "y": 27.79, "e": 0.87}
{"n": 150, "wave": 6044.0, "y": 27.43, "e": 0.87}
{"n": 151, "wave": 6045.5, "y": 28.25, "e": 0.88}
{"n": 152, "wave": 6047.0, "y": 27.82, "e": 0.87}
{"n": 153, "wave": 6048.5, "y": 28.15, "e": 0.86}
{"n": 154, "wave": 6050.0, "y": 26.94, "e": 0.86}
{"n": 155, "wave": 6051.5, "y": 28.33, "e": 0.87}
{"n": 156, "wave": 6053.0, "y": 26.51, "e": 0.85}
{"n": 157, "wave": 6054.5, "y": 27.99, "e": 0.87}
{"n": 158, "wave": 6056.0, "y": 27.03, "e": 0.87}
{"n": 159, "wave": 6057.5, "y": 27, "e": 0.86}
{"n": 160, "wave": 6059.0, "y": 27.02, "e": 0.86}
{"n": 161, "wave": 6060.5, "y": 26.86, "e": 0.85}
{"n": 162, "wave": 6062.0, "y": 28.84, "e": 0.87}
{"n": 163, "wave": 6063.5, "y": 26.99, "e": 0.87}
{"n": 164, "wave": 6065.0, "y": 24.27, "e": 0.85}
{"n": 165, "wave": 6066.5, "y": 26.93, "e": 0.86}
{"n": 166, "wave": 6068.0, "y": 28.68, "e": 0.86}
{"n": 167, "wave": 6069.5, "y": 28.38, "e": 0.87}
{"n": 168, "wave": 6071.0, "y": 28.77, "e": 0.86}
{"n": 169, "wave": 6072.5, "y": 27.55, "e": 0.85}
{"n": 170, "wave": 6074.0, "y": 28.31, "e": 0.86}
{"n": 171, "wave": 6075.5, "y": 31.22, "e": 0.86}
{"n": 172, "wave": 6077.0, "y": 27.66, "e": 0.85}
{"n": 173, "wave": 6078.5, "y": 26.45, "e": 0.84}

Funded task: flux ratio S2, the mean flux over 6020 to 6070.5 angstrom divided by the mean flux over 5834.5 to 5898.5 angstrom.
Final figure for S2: 1.15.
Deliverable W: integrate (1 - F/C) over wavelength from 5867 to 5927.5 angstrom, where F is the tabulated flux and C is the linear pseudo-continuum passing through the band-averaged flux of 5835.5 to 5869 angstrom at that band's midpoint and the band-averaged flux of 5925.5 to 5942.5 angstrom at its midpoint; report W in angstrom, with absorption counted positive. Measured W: 9.2 angstrom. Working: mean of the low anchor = 27.1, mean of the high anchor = 27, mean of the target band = 22.9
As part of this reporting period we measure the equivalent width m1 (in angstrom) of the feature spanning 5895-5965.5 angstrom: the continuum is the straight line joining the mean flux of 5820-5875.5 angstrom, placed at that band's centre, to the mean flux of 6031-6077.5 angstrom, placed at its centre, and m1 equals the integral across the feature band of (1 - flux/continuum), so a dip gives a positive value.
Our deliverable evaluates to 4.0 angstrom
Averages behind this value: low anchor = 27.4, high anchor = 27.7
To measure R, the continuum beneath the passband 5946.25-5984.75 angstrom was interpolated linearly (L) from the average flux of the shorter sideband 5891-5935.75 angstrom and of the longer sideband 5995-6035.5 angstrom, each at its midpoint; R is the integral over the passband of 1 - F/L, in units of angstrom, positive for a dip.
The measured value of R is -3.4 angstrom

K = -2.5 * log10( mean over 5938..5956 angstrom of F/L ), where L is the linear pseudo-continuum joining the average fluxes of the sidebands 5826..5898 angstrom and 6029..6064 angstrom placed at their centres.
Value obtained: -0.07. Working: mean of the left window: 24.5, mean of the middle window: 27.7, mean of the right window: 27.6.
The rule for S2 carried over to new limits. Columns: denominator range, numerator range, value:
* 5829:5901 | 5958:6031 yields 1.12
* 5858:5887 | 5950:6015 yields 1.06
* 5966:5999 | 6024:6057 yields 1.01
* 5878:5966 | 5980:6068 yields 1.11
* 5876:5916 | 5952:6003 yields 1.30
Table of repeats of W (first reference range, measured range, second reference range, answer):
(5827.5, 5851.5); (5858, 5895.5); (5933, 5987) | 7.5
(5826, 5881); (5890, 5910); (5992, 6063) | 5.9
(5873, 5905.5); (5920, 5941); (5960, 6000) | -3.3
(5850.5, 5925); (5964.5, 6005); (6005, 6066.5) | -2.2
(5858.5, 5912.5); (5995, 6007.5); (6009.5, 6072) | -0.5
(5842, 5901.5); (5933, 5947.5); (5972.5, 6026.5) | -1.5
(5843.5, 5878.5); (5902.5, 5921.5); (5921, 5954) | 0.7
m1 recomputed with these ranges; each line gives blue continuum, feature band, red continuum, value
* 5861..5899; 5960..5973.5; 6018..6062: -2.1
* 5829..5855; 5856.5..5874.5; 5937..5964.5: 1.1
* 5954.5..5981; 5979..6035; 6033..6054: 1.6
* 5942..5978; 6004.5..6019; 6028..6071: 0.6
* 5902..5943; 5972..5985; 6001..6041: 0.0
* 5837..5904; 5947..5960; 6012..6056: -0.9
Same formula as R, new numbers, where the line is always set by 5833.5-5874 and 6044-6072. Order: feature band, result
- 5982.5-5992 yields 0.3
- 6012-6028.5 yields 0.7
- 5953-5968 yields -0.2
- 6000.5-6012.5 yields 0.2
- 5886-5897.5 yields 6.5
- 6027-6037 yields -0.2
